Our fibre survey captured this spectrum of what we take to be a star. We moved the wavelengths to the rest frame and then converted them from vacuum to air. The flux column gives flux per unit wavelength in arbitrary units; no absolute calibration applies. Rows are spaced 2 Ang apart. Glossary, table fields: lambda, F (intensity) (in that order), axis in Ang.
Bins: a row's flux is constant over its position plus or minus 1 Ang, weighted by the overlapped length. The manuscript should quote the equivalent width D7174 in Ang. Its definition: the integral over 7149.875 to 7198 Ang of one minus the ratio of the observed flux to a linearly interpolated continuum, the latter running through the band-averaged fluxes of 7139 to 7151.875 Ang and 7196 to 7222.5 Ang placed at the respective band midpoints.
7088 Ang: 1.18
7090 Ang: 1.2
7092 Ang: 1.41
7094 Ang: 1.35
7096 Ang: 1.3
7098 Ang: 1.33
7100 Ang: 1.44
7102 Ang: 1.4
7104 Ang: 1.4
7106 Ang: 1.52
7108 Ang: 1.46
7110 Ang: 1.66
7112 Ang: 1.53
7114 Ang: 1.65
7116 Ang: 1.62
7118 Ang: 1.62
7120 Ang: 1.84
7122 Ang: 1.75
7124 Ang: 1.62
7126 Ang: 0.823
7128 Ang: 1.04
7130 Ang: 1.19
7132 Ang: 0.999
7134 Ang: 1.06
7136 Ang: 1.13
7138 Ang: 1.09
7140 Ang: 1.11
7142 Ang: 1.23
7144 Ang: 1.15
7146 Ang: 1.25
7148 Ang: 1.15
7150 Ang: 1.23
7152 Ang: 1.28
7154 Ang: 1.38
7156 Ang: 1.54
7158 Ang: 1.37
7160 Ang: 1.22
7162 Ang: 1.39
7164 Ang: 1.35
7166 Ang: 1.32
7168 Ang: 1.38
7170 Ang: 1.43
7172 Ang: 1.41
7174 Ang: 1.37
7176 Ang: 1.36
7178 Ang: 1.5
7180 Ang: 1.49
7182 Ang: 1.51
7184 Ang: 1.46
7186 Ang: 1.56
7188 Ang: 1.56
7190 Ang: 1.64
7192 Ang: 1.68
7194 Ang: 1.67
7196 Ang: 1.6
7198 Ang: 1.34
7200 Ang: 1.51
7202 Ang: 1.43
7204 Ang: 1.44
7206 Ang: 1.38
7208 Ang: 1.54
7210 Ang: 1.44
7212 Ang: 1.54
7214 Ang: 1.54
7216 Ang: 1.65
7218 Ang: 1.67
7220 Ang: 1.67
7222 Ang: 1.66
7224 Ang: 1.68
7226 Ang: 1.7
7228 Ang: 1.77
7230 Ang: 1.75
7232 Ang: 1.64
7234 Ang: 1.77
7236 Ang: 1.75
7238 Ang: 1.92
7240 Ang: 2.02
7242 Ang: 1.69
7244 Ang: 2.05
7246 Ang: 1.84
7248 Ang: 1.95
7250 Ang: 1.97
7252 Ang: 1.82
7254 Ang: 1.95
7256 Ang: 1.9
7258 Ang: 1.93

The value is -3.80 Ang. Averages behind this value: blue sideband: 1.19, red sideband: 1.52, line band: 1.45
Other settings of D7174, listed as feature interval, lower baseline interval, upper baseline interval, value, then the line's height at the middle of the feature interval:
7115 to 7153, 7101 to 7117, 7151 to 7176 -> 4.9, 1.46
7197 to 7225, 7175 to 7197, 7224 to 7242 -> 2.3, 1.67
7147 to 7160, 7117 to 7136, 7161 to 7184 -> 0.5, 1.37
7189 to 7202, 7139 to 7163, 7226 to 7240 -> -0.1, 1.55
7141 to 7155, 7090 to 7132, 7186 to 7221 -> 2.3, 1.48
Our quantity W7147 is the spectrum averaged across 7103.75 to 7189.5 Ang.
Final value 1.37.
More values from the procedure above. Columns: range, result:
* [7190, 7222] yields 1.55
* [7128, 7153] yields 1.15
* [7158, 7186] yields 1.4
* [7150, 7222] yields 1.47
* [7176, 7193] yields 1.54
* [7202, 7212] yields 1.46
